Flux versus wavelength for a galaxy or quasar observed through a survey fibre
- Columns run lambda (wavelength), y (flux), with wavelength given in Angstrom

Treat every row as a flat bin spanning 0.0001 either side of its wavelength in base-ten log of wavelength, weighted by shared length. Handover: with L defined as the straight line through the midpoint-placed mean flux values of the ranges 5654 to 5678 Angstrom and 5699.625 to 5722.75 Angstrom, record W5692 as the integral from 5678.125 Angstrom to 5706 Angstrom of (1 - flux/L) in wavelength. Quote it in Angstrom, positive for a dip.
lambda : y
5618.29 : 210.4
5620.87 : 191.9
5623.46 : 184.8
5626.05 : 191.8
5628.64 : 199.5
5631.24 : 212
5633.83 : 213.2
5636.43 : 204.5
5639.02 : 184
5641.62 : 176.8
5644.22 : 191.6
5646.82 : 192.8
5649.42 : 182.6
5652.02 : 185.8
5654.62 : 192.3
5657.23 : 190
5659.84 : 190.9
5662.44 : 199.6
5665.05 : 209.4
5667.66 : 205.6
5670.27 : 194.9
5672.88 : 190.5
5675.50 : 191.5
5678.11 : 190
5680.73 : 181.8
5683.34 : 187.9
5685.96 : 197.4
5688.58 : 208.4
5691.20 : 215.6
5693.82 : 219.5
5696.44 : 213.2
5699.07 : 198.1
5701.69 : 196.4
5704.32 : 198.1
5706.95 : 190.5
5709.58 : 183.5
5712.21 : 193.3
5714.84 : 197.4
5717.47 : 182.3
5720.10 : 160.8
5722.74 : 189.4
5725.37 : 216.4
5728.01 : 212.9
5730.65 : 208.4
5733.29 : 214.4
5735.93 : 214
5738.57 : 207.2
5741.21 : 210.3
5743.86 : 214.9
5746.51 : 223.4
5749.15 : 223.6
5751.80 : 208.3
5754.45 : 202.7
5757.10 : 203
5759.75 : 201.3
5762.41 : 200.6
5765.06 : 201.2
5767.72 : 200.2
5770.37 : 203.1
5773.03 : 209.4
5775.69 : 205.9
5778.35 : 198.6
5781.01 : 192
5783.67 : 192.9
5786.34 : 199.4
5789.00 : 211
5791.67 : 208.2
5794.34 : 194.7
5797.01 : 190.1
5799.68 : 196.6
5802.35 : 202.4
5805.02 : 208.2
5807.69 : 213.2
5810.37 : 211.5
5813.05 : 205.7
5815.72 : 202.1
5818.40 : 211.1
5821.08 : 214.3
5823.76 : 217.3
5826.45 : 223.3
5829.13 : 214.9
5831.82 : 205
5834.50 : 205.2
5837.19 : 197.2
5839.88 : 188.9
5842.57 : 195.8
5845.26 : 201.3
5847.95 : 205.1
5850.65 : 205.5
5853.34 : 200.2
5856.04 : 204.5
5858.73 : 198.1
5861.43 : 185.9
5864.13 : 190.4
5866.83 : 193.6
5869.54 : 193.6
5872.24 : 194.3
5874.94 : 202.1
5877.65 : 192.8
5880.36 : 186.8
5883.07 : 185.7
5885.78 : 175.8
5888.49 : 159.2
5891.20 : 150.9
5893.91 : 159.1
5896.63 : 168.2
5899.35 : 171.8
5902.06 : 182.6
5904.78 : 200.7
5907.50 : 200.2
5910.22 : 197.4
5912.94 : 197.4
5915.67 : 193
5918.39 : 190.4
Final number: -1.4 Angstrom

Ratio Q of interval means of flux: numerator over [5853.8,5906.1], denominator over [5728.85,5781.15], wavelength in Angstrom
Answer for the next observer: 0.89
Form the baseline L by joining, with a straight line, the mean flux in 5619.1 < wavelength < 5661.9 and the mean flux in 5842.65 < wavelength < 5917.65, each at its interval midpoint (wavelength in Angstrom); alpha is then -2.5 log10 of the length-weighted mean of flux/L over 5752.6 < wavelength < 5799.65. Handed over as -0.06 mag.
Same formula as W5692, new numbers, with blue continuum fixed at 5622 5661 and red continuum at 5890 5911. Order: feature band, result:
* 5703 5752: -3.8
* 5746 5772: -2.8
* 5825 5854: -3.5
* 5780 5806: -2.1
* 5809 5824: -2.2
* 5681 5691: -0.4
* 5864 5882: -1.3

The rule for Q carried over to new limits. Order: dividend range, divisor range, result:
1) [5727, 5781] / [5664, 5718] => 1.05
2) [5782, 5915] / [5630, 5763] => 0.98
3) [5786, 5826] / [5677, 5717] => 1.04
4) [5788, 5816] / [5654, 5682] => 1.05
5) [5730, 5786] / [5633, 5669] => 1.06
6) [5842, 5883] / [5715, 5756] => 0.95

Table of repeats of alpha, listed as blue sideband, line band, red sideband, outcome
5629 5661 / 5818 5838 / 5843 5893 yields -0.11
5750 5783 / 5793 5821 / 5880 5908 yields -0.06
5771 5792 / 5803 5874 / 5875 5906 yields -0.08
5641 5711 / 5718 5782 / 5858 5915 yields -0.07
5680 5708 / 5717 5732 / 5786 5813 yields 0.03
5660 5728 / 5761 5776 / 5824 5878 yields -0.03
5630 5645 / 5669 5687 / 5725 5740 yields 0.07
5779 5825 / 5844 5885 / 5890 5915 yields -0.03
